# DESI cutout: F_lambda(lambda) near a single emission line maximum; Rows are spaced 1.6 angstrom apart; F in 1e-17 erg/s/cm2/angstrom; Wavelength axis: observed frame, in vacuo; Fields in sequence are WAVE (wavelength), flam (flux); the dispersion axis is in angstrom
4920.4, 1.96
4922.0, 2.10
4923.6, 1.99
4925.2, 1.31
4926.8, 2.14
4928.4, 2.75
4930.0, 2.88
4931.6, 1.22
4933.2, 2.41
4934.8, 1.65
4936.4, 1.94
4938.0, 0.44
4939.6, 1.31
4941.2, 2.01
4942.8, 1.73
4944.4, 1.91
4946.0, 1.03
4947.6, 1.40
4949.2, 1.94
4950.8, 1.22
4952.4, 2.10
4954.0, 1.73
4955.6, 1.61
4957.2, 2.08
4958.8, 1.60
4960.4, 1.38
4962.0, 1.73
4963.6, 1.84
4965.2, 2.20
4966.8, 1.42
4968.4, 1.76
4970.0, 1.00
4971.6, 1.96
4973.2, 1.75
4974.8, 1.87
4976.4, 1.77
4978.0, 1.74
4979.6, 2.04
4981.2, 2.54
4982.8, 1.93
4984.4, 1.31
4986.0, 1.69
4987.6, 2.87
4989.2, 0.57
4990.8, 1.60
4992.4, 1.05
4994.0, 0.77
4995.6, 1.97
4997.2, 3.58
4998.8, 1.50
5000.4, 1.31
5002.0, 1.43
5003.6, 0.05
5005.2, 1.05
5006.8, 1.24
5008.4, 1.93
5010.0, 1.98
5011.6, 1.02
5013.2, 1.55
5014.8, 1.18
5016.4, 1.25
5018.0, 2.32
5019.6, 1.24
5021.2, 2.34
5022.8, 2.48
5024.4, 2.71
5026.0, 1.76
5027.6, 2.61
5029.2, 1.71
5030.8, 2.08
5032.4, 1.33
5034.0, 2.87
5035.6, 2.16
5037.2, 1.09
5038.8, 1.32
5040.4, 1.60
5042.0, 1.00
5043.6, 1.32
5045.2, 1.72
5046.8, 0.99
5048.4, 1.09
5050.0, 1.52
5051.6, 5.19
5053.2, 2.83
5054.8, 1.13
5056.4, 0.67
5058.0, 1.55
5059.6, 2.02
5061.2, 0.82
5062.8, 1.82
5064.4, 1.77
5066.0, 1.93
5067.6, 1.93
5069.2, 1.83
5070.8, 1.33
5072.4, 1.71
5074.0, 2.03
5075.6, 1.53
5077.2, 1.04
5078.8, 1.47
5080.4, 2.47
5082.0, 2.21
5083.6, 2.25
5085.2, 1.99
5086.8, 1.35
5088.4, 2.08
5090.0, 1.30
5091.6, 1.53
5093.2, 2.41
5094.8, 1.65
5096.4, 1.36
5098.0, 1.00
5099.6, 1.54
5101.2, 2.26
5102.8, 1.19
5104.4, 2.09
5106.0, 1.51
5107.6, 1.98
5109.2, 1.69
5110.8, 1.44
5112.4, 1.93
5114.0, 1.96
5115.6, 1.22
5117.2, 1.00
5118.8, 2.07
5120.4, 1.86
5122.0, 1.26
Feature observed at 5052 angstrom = Hgamma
